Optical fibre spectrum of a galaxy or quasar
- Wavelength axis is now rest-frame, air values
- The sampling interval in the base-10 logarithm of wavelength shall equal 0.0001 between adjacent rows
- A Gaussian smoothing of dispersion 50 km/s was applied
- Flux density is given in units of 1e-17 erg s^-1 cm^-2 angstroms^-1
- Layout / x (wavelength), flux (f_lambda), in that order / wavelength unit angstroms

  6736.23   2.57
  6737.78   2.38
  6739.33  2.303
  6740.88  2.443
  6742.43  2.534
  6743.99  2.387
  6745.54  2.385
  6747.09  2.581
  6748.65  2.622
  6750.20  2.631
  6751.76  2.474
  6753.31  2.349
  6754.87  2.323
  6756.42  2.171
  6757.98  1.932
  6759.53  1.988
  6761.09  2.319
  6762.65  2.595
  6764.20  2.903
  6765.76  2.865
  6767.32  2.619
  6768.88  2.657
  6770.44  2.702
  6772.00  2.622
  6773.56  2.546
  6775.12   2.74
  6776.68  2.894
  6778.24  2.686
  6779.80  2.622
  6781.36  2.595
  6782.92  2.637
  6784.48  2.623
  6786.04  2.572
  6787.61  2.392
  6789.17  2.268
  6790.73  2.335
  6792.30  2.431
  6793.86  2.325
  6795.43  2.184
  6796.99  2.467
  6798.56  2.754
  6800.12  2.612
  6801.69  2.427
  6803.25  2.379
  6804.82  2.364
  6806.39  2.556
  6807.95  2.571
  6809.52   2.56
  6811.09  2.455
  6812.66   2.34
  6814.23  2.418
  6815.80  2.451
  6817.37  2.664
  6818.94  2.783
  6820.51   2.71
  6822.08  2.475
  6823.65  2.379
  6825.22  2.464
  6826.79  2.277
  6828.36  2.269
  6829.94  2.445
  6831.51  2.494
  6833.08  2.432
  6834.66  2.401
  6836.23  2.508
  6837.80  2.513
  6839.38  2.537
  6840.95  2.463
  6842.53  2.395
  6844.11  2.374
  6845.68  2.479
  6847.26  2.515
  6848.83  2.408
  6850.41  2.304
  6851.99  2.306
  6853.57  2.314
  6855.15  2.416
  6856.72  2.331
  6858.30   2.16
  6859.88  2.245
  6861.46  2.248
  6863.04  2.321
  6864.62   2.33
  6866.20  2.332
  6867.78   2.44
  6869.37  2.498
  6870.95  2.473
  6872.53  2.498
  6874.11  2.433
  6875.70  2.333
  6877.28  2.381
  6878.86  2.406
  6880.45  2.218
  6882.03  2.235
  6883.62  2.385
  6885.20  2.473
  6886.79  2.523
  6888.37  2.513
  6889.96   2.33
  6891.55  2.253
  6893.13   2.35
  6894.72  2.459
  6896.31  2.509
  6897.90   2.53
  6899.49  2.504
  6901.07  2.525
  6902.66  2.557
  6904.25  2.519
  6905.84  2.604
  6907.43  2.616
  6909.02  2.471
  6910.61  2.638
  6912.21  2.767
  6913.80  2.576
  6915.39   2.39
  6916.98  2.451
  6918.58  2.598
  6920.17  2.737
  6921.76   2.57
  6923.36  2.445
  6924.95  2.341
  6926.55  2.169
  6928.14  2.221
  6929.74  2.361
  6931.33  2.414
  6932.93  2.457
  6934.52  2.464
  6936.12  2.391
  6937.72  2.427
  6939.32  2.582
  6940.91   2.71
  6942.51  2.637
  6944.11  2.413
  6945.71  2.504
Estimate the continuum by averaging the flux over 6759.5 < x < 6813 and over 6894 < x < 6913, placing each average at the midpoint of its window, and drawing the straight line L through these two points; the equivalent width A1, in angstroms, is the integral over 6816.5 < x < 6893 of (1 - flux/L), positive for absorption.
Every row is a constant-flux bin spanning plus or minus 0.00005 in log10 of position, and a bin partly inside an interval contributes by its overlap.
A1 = 4.2 angstroms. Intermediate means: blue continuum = 2.54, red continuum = 2.56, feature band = 2.41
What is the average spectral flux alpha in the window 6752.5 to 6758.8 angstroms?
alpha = 2.2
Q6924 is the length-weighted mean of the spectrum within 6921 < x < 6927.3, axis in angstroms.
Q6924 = 2.38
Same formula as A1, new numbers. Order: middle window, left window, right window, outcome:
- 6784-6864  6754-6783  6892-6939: 2.9 angstroms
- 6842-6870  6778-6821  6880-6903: 1.1 angstroms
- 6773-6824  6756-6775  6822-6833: -1.5 angstroms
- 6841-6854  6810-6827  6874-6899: 0.3 angstroms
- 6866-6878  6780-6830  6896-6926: 0.4 angstroms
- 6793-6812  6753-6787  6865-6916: 0.4 angstroms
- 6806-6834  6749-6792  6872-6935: 0.1 angstroms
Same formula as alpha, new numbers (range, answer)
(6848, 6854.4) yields 2.33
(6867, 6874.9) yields 2.47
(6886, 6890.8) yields 2.45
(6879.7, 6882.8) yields 2.23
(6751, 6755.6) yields 2.38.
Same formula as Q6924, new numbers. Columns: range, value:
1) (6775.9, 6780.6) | 2.74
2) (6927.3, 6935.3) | 2.38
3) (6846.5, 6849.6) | 2.47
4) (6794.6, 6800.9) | 2.5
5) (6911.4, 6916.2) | 2.58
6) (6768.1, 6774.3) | 2.63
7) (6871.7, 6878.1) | 2.41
